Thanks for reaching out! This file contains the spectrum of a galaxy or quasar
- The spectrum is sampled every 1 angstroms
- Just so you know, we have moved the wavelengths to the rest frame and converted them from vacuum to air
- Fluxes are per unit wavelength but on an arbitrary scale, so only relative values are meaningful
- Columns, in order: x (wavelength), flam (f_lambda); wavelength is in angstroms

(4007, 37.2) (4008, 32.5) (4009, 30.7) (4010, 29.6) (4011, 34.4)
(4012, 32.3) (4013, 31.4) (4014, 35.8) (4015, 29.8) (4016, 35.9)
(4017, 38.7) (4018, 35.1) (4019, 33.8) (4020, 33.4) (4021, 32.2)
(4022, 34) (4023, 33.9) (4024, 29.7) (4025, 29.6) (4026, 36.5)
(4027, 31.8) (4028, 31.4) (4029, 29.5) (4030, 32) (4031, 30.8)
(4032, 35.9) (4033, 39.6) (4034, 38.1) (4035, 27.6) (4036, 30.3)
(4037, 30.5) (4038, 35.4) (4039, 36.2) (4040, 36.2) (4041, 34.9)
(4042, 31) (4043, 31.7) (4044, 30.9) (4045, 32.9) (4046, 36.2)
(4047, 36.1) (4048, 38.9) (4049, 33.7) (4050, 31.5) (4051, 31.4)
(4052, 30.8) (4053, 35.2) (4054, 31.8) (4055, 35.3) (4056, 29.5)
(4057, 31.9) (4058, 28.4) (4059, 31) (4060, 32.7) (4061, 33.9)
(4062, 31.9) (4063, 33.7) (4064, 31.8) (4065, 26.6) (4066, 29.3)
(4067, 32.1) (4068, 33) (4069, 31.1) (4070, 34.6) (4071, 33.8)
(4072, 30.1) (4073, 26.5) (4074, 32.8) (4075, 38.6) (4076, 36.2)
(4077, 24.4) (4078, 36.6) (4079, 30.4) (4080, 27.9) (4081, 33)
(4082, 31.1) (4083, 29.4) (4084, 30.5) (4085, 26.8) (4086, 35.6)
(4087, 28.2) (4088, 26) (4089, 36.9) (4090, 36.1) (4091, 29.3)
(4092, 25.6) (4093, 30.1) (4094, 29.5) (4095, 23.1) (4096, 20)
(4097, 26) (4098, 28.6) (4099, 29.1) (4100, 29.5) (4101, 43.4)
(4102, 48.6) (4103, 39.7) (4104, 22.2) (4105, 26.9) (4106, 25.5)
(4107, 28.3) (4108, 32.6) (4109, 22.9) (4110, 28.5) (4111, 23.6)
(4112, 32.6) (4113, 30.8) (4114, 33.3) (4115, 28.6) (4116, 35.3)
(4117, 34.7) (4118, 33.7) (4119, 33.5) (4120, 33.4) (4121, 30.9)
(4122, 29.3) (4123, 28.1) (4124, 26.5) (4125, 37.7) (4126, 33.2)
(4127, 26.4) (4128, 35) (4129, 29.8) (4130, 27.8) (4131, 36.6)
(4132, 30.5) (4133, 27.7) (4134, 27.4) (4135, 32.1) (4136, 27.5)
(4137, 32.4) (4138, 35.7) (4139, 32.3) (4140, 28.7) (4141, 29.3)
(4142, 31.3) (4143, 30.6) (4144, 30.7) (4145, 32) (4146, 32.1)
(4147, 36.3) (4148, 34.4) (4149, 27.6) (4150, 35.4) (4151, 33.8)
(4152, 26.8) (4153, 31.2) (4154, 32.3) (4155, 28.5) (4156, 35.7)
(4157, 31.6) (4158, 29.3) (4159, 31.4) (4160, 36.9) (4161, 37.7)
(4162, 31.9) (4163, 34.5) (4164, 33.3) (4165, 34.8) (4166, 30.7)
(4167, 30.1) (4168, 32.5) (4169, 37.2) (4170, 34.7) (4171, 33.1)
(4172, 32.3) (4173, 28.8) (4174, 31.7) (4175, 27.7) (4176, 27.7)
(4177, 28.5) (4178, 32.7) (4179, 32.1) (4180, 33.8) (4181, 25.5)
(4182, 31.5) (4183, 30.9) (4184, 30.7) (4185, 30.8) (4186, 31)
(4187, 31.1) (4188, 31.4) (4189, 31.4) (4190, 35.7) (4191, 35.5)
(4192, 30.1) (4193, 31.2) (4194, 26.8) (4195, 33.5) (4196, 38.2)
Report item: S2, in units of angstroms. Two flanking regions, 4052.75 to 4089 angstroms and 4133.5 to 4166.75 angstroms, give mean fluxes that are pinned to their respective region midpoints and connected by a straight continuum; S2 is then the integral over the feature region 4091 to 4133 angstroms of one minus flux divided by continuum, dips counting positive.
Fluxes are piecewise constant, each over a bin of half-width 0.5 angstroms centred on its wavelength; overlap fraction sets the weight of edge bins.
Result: 1.7 angstroms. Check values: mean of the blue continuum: 31.5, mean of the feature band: 30.5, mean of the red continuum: 32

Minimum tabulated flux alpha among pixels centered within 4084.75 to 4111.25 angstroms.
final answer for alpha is 20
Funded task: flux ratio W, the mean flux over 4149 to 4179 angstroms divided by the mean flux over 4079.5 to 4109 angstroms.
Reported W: 1.1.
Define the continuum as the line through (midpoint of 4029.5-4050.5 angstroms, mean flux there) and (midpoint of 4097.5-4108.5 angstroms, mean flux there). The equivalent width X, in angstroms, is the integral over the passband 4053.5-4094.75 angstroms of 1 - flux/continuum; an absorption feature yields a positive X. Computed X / 2.1 angstroms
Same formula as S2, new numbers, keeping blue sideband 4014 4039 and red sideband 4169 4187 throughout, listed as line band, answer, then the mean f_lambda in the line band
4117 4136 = 0.4 angstroms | 31.1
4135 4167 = -0.8 angstroms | 32.1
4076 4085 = 0.5 angstroms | 30.5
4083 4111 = 2.0 angstroms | 29.9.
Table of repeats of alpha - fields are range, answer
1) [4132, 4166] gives 26.8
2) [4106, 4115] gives 22.9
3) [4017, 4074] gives 26.5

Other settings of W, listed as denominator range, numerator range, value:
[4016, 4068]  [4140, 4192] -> 0.97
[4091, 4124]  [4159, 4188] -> 1.06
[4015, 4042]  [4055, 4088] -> 0.94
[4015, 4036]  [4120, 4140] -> 0.93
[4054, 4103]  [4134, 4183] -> 1.01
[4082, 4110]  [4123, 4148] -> 1.04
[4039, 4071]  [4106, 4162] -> 0.96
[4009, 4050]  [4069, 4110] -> 0.92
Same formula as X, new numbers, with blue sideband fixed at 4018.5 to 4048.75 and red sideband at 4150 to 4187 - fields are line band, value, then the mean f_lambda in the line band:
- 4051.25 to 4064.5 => 0.38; 32.1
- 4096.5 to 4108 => 0.32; 31.7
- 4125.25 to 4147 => 0.72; 31.1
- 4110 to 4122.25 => 0.32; 31.6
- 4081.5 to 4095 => 1.08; 30.1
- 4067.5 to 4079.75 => 0.24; 32.3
